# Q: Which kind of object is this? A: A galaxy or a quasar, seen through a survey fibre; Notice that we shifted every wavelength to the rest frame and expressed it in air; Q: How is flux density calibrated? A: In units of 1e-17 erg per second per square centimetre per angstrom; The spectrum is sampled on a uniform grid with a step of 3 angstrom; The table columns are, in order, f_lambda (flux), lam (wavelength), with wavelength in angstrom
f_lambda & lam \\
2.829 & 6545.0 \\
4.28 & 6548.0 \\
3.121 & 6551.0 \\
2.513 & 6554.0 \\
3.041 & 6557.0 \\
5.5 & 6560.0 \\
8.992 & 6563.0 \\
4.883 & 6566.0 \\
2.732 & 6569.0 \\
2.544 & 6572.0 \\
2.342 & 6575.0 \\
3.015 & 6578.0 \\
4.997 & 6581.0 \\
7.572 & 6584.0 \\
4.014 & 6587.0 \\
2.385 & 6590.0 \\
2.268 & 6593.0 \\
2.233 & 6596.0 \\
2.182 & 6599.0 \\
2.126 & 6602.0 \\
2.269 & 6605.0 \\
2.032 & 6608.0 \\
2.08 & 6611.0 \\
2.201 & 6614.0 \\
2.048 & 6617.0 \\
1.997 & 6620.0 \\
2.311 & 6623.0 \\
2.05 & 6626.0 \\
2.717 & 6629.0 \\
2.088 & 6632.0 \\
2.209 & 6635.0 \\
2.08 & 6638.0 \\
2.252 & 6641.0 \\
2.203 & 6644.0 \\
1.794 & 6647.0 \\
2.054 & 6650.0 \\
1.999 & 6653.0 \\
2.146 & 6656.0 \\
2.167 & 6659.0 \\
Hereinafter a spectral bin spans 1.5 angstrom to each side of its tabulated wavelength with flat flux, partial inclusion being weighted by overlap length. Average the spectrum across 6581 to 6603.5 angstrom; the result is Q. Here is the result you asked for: 3.37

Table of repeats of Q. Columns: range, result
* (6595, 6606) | 2.2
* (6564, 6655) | 2.69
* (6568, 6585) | 3.79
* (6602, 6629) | 2.16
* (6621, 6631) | 2.33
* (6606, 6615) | 2.11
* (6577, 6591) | 4.52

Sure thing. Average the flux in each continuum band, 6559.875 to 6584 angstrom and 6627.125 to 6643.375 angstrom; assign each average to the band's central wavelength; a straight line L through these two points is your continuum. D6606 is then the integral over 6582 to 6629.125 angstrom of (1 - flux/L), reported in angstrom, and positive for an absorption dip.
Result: 9.65 angstrom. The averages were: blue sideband 4.51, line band 2.68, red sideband 2.26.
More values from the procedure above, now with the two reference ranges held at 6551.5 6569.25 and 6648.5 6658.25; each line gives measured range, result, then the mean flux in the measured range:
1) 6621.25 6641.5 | 3.31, 2.24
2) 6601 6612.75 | 4.32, 2.13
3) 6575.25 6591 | -1.08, 4.3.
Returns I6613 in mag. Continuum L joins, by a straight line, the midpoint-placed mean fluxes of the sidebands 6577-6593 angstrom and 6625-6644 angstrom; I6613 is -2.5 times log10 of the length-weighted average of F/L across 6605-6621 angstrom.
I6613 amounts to 0.43 mag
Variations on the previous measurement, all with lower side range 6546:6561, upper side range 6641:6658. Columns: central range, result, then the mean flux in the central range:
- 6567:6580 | 0.158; 2.83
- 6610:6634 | 0.142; 2.19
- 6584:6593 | -0.227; 3.77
